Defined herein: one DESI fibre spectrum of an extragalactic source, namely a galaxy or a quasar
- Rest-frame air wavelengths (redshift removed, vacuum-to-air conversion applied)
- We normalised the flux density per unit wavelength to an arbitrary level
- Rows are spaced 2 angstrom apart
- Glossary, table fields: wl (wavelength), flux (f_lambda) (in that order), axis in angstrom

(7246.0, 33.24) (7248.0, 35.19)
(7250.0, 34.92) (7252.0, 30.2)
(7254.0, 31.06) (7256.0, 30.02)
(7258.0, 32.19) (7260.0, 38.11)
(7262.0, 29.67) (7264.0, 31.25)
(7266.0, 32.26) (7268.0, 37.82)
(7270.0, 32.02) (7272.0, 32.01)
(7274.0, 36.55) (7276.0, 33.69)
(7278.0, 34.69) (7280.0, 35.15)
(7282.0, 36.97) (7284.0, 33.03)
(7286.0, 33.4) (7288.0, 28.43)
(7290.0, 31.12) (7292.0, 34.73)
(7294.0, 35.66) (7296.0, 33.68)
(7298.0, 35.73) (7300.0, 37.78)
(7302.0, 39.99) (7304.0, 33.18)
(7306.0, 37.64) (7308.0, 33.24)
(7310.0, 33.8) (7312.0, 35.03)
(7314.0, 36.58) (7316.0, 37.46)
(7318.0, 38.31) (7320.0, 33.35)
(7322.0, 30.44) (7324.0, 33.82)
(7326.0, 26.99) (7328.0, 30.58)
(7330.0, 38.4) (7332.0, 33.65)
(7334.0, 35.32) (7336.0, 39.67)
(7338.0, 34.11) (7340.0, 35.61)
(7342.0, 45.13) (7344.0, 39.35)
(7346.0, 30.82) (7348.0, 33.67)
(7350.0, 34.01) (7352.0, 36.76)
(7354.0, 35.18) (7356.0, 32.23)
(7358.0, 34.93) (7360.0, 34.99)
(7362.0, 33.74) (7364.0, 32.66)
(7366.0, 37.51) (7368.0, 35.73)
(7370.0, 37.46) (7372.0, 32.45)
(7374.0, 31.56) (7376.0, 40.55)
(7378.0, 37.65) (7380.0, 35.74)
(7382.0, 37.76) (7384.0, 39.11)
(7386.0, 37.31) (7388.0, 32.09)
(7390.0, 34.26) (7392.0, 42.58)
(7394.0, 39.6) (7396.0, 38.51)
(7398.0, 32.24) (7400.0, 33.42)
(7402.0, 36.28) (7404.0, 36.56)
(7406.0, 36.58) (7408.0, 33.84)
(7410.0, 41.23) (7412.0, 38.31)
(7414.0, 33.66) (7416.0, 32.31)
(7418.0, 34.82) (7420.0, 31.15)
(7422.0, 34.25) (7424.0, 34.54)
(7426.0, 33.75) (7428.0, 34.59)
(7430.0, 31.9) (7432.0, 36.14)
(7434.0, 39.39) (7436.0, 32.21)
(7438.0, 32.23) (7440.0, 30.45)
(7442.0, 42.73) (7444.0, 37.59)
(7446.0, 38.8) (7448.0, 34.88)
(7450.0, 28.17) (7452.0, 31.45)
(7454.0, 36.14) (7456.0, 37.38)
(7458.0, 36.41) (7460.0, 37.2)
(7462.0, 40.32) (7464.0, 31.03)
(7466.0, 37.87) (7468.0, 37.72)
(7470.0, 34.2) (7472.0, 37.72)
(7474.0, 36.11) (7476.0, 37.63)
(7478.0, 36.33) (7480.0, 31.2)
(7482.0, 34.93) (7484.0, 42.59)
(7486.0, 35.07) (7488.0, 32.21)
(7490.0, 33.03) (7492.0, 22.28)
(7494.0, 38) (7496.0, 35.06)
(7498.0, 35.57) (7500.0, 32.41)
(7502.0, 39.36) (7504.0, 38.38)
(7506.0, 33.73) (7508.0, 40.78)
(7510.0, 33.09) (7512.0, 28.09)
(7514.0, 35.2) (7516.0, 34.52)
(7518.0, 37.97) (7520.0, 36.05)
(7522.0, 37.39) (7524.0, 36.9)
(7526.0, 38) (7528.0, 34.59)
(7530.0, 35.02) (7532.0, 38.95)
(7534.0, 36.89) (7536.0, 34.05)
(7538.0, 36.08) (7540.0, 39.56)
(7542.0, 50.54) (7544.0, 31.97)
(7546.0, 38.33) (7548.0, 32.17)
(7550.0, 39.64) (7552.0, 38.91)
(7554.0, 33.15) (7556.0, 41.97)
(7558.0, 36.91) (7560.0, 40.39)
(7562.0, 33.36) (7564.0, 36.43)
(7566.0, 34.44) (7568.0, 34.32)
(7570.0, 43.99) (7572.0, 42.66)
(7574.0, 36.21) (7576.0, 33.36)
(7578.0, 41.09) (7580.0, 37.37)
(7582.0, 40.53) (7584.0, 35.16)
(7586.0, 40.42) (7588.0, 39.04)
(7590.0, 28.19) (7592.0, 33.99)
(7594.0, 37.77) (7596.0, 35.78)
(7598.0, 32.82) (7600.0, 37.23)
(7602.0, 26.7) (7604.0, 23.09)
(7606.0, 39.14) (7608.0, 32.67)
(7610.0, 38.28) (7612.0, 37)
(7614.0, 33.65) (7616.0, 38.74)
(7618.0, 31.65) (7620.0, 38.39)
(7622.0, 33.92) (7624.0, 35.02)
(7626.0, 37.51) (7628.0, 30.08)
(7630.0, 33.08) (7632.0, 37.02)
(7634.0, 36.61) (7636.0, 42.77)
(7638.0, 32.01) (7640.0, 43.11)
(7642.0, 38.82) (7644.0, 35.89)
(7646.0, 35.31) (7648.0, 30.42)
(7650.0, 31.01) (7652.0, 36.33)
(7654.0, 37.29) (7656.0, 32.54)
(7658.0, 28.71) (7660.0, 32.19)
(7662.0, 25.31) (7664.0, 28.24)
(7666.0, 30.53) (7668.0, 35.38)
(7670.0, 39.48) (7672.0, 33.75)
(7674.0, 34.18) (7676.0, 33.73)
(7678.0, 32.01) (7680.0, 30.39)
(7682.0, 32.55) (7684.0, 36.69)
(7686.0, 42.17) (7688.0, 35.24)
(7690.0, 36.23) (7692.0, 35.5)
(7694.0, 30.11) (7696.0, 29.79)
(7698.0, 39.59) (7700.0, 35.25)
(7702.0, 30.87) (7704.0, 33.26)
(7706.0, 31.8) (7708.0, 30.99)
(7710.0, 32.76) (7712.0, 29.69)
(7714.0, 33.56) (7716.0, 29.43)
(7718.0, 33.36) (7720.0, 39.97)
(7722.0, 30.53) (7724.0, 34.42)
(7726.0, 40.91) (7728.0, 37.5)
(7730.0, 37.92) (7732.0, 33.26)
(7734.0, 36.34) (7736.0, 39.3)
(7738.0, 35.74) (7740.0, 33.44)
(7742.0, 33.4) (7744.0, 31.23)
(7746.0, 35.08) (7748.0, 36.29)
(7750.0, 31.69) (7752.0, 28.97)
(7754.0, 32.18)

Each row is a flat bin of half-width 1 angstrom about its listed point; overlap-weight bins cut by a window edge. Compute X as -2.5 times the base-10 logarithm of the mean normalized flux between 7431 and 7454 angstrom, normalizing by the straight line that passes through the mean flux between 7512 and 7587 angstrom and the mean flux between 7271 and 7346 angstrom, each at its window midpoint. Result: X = 0.04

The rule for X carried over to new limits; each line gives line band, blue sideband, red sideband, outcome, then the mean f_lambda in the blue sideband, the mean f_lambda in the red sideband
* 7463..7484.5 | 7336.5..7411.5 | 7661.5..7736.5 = -0.02 mag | 36.1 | 34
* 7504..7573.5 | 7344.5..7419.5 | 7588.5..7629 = -0.07 mag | 35.6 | 34.1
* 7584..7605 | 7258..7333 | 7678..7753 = 0.02 mag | 34.2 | 34.2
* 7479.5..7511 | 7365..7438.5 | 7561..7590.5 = 0.05 mag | 35.7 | 37.3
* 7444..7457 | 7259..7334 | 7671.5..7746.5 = -0.01 mag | 34.2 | 34.3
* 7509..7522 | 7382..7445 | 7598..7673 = 0.02 mag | 35.6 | 34.3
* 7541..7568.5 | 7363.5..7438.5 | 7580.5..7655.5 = -0.06 mag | 35.6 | 35.3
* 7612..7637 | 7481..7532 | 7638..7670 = -0.06 mag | 35.3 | 33.6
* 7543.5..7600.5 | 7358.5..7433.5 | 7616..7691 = -0.06 mag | 35.6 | 34.5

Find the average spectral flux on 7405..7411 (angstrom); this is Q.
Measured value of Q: 37.2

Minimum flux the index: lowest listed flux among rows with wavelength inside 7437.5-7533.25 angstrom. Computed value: 22.28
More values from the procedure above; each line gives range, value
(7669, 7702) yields 29.79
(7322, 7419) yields 26.99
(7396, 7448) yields 30.45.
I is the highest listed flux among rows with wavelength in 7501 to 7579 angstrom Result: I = 50.54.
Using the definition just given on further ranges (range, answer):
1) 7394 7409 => 39.6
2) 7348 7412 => 42.58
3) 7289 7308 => 39.99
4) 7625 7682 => 43.11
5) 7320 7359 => 45.13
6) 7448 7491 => 42.59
